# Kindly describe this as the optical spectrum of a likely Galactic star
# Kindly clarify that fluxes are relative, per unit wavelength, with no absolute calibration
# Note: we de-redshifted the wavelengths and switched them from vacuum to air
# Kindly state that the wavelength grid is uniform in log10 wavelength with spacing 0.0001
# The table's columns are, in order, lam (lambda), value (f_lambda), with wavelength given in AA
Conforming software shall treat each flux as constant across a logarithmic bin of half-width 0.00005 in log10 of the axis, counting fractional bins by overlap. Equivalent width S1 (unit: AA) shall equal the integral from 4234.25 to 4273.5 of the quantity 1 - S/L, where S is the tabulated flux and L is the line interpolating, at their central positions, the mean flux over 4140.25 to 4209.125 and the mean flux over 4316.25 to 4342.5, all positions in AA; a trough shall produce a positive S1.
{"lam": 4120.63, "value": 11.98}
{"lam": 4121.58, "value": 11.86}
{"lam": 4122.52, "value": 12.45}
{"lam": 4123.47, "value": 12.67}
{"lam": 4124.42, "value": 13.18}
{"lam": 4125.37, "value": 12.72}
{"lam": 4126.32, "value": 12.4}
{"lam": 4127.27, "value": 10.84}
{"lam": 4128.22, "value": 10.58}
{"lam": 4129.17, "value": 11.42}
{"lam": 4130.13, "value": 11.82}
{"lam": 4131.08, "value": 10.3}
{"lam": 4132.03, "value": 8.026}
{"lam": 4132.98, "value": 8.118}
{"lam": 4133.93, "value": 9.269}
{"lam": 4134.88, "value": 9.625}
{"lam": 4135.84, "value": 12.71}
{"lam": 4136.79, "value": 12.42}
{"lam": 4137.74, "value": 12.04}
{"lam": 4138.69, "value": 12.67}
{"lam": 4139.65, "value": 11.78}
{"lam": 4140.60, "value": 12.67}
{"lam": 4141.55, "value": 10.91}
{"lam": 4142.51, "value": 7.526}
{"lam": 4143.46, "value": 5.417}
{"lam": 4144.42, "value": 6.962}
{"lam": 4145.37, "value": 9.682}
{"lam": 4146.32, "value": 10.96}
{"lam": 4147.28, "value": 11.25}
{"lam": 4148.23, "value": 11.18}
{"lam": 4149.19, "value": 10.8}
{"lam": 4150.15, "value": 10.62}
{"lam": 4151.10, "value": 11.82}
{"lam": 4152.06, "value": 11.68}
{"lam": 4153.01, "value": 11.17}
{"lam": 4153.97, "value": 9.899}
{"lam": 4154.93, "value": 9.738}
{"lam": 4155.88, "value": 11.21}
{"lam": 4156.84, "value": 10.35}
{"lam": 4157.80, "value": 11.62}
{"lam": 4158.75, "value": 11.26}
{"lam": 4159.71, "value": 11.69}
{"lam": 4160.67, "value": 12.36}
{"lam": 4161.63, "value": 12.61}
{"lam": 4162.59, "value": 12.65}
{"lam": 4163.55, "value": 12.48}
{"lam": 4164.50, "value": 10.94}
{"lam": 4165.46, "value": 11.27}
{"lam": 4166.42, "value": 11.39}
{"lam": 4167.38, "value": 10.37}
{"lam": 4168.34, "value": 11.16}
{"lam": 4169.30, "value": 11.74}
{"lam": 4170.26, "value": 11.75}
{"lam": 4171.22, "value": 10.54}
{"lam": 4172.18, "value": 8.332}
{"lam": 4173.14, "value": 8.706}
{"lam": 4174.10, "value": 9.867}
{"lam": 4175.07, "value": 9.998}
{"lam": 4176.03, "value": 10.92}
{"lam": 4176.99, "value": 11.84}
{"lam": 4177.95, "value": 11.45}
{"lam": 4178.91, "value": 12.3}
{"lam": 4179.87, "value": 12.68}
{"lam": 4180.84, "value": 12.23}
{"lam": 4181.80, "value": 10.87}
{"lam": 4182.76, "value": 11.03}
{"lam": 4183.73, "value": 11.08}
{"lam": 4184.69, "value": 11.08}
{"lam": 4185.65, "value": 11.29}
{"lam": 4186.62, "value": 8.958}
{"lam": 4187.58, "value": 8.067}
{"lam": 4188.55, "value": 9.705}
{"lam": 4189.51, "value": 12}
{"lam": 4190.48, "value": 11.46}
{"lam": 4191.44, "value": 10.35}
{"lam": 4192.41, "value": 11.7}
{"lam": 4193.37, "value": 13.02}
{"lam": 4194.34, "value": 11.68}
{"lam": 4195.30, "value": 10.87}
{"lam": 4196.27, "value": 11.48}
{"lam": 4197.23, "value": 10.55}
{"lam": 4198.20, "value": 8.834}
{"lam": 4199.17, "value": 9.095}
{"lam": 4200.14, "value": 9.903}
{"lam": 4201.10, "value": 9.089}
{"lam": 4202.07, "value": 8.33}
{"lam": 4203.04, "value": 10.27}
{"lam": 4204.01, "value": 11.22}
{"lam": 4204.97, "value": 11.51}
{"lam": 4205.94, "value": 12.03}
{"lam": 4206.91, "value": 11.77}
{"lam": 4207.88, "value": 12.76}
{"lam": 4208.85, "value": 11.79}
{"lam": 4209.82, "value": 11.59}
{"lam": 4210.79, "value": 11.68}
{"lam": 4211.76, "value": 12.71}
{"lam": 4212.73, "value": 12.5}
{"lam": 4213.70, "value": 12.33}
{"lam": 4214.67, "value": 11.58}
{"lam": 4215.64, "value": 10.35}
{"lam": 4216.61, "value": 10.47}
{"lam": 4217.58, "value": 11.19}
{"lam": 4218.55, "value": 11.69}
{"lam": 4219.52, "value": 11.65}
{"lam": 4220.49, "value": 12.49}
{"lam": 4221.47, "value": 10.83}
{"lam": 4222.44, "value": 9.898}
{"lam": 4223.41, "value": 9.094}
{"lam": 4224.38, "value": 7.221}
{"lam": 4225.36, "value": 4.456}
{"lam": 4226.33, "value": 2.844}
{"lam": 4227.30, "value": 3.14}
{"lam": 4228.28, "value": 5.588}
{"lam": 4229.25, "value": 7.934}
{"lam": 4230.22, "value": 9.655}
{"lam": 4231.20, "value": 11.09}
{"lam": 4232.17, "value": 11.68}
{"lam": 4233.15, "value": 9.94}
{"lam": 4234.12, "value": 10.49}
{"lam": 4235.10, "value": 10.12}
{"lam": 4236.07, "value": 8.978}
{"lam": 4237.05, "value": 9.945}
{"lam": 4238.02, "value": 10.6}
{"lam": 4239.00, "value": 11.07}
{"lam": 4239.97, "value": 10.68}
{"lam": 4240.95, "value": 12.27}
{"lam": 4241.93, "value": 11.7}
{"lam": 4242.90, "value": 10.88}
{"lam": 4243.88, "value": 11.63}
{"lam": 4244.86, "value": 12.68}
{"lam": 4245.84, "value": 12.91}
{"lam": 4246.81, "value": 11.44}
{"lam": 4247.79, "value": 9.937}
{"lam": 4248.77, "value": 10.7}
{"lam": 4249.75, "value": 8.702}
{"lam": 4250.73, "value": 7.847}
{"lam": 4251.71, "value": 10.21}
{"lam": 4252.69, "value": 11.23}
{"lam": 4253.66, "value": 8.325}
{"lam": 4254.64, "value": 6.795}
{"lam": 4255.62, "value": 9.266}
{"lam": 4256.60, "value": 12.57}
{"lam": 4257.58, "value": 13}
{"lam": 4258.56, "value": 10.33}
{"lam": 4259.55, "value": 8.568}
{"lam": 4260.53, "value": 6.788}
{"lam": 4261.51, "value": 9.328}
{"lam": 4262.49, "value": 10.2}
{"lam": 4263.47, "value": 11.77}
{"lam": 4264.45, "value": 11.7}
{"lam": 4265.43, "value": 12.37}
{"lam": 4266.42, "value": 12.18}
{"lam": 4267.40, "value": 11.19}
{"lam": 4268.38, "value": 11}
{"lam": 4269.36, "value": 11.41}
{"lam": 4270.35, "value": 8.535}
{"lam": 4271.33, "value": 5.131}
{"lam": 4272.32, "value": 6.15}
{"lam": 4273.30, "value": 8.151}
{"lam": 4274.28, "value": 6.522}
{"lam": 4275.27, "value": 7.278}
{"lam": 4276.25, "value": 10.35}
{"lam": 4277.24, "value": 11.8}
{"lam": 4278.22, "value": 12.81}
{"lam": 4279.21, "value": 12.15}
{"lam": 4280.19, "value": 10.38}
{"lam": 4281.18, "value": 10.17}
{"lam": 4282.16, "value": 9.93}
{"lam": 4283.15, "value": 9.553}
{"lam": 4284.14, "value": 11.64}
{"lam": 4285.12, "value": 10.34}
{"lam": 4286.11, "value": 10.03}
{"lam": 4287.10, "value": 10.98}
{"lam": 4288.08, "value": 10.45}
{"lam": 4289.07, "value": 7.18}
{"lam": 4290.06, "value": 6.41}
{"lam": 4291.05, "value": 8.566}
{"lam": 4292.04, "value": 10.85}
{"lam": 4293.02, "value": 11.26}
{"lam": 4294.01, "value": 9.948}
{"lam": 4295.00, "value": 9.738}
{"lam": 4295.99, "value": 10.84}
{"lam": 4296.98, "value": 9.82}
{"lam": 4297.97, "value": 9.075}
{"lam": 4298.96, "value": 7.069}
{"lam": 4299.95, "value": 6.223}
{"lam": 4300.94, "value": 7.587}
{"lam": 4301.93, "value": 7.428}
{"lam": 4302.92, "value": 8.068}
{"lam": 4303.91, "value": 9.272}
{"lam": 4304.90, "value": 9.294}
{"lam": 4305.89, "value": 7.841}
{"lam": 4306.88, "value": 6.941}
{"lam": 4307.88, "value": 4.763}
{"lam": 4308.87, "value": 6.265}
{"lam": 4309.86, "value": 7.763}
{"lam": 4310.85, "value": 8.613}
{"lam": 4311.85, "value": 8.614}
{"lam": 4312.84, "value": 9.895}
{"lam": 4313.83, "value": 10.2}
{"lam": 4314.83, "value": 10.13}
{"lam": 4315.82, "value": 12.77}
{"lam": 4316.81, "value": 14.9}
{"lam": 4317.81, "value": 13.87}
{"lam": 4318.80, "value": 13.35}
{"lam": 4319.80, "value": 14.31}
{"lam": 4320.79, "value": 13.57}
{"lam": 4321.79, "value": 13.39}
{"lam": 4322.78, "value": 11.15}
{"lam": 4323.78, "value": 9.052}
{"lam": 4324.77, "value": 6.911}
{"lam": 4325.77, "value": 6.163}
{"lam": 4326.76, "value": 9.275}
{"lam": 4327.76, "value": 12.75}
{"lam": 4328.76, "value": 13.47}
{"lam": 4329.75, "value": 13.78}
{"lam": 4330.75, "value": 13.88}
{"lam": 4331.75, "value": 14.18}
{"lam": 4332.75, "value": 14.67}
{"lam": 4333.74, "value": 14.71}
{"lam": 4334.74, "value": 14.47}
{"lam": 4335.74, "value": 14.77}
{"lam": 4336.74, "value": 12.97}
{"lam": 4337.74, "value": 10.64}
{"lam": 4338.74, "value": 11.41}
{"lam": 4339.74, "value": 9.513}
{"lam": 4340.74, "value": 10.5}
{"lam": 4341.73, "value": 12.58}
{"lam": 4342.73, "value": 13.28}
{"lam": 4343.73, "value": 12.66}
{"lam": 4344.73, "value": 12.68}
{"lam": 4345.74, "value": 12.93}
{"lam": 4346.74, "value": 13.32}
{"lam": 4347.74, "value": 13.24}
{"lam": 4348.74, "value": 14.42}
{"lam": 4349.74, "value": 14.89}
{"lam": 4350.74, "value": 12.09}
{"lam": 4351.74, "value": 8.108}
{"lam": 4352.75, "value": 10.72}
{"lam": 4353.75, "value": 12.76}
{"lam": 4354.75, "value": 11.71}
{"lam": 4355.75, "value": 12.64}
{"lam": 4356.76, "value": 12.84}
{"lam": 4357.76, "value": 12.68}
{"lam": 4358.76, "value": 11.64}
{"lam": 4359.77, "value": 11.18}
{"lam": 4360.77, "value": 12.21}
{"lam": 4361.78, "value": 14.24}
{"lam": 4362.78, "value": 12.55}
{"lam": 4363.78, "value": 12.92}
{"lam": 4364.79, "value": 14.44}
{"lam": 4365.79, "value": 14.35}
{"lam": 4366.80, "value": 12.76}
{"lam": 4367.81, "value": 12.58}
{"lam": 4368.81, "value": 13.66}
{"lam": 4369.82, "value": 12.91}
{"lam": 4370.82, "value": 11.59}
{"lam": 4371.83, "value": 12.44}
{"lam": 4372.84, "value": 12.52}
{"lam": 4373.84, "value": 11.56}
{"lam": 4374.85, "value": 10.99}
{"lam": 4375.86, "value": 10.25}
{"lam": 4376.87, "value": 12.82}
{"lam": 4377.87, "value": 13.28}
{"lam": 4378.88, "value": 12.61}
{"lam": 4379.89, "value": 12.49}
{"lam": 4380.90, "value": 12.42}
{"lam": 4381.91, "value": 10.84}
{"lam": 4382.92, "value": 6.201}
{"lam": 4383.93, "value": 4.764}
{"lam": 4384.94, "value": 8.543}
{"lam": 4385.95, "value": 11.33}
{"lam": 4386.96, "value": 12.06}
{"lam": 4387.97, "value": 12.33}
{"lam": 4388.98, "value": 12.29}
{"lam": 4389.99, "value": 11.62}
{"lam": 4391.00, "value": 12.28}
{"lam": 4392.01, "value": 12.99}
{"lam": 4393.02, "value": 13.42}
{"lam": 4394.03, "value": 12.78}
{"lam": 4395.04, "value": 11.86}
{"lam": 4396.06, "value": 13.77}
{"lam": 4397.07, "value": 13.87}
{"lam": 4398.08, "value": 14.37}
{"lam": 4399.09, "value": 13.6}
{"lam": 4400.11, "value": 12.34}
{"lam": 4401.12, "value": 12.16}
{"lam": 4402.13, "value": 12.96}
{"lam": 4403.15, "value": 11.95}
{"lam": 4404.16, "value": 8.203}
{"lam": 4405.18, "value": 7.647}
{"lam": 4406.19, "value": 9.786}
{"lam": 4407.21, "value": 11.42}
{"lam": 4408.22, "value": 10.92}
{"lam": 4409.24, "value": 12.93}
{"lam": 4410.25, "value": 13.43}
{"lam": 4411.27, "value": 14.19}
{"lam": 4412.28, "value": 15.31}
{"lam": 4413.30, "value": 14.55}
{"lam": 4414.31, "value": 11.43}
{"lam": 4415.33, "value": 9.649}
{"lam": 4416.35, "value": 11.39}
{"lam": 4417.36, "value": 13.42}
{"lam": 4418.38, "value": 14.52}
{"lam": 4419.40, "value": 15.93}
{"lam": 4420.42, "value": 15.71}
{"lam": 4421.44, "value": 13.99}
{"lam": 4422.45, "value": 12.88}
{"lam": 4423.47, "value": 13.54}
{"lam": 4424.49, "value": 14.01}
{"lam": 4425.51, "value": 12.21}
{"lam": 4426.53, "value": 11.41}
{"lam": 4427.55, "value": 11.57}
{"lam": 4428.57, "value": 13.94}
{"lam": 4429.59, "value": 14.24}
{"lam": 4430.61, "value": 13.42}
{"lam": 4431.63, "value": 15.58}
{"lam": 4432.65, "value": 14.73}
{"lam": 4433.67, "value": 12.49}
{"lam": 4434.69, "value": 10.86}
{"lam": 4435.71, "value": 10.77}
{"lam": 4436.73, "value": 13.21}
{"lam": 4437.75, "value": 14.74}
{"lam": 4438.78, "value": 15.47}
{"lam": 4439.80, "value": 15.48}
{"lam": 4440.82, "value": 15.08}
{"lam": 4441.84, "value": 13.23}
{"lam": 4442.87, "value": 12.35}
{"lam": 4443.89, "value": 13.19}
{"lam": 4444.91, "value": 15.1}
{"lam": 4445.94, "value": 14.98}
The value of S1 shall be 4.6 AA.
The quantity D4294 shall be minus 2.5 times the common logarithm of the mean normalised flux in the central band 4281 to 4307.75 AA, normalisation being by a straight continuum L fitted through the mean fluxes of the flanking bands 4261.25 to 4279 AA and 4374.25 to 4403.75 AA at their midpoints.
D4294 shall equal 0.139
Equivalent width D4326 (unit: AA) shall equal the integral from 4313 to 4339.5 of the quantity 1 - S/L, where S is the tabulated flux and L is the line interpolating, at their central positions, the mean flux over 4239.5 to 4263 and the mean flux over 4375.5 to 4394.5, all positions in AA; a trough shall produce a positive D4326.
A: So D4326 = -3.4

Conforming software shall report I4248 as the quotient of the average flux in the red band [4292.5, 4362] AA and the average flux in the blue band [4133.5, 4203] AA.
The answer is 1.03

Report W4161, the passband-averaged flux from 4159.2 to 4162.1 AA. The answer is 12.2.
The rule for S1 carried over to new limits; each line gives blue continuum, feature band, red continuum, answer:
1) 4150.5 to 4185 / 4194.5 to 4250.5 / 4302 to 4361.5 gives 4.75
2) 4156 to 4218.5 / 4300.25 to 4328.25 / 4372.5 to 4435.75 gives 4.81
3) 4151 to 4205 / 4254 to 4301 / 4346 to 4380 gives 8.19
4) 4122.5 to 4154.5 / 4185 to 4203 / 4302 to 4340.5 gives 0.79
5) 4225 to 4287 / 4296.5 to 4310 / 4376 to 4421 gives 3.71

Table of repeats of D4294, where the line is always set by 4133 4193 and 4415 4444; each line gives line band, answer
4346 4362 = 0.03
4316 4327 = 0.08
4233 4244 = 0.09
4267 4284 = 0.24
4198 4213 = 0.03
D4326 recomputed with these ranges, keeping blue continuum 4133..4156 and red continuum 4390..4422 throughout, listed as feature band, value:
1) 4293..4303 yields 2.58 AA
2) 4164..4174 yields 0.12 AA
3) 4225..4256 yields 4.85 AA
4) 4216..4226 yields 1.21 AA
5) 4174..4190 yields -0.14 AA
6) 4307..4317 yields 2.32 AA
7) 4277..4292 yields 1.94 AA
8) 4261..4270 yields 0.26 AA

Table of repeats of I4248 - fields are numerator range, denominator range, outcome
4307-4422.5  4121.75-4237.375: 1.13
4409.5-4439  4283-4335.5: 1.30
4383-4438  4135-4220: 1.13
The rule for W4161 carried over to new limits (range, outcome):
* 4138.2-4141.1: 12.4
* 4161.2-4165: 12.2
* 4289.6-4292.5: 8.6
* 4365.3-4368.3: 13.2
